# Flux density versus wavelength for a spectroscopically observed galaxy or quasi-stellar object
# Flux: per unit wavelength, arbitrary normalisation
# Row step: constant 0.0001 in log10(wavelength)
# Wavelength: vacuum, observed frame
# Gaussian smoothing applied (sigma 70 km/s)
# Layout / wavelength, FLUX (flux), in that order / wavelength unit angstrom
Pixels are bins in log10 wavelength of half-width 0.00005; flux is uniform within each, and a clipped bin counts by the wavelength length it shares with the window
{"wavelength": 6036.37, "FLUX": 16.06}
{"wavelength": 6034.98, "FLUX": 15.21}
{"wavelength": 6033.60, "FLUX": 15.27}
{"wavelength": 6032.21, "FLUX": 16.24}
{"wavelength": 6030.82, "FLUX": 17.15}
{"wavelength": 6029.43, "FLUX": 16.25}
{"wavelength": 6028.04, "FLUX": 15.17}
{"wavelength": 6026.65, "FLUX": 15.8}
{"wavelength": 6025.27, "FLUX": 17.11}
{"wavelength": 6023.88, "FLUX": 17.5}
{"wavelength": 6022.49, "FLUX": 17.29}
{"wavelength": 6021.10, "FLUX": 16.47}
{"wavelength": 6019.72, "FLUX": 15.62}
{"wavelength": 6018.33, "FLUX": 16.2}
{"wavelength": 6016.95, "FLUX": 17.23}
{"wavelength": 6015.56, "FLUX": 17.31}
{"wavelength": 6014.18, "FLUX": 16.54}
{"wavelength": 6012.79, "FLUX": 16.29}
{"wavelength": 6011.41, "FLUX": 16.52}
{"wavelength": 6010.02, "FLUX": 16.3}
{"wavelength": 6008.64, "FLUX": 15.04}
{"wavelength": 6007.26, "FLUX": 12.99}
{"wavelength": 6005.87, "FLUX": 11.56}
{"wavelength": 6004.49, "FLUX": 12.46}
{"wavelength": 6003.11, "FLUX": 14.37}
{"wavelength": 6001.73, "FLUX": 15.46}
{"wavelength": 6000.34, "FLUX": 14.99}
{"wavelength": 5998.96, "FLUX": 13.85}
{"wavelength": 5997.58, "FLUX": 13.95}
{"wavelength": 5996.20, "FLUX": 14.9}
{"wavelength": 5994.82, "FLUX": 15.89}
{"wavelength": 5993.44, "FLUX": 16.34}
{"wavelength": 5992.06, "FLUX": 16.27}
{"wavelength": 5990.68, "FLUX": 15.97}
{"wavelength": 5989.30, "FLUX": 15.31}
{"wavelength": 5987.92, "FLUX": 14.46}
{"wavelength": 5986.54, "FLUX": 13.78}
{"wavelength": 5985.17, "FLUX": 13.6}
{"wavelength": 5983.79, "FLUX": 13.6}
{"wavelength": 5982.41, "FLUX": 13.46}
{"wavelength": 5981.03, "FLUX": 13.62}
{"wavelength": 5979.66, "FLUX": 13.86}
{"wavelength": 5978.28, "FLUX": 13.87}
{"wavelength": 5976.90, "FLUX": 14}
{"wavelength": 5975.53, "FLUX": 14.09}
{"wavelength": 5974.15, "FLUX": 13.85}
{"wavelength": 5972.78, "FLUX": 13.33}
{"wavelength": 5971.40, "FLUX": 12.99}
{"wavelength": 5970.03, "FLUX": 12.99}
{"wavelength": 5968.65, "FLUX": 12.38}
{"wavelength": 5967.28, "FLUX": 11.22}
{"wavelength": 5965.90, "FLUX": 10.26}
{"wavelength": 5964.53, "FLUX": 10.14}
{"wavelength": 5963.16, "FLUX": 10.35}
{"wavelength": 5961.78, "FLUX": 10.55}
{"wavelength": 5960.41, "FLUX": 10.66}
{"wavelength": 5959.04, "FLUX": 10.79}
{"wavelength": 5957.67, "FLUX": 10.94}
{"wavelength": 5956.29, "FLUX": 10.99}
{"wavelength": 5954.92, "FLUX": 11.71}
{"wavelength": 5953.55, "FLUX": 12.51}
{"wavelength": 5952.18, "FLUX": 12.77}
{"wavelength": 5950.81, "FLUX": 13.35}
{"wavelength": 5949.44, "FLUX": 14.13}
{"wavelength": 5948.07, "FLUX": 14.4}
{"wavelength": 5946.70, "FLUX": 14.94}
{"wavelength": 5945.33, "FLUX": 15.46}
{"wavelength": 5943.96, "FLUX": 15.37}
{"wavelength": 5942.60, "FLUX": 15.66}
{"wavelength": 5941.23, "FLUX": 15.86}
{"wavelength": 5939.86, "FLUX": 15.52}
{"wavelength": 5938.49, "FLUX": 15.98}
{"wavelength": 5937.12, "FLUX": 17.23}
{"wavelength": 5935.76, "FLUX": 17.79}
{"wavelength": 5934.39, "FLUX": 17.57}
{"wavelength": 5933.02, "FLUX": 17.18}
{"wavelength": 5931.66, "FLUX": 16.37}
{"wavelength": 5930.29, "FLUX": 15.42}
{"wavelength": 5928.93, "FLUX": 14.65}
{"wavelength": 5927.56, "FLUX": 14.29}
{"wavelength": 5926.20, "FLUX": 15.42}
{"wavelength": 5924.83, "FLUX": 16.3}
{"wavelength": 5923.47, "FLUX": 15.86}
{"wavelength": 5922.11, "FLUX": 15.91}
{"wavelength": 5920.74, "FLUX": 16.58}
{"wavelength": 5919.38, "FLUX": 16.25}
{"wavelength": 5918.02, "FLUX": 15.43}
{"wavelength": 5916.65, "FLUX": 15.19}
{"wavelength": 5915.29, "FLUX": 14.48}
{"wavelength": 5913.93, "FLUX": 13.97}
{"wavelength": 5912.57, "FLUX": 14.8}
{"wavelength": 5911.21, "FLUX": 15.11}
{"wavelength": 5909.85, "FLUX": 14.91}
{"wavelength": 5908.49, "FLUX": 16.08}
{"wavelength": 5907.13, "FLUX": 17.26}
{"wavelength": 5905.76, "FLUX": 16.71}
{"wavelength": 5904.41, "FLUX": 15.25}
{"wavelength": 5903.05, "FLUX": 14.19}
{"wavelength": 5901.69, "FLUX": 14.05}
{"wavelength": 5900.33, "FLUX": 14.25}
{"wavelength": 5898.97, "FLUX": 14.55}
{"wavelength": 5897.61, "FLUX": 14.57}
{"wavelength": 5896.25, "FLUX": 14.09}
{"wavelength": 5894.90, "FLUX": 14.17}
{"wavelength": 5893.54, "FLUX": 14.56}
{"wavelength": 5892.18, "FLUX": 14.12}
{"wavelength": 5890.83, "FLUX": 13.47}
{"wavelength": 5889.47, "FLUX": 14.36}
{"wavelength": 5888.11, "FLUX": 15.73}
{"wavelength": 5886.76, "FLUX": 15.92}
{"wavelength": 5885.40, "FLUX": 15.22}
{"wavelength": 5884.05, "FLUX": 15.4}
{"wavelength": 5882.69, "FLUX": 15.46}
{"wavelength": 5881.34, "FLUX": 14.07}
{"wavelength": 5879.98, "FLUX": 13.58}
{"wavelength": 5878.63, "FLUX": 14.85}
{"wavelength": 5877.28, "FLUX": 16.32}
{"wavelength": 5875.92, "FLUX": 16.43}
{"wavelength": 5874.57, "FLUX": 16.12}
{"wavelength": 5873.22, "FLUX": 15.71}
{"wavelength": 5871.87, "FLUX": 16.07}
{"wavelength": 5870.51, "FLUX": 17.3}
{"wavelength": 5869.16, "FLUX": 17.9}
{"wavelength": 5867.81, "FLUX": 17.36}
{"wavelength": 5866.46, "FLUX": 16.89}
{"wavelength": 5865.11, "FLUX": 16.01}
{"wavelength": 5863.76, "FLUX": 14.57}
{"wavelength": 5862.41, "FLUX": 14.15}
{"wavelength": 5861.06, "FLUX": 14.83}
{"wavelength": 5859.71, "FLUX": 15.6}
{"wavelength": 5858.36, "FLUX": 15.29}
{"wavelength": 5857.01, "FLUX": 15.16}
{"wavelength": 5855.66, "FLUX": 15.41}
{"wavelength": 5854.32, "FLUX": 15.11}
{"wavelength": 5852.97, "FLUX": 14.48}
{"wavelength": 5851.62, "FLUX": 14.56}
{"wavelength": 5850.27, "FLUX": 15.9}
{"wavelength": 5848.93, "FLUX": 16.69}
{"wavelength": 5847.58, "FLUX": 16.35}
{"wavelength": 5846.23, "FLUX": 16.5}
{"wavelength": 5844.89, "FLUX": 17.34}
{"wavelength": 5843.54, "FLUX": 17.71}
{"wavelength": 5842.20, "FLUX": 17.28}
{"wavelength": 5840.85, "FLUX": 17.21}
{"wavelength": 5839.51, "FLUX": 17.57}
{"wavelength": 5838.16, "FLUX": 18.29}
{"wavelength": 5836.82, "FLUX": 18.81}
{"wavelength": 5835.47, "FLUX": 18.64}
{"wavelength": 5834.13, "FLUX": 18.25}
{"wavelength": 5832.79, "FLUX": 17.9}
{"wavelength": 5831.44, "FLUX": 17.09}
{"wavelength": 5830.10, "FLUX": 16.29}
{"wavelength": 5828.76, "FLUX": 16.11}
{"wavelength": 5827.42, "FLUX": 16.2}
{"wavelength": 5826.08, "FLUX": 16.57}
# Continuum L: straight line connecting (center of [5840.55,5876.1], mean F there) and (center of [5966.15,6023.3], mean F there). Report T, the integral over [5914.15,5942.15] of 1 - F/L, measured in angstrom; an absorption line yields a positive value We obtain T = -1.12 angstrom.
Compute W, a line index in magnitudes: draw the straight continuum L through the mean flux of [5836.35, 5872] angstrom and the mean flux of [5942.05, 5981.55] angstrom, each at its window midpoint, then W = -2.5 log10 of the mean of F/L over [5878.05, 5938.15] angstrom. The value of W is -0.06 mag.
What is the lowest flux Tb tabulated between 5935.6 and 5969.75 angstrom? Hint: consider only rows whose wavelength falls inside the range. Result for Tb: 10.14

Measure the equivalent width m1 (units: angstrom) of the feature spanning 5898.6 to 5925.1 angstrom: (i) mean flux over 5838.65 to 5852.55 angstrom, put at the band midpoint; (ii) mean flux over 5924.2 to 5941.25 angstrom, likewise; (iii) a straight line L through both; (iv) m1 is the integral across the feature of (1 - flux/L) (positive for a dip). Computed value 1.5 angstrom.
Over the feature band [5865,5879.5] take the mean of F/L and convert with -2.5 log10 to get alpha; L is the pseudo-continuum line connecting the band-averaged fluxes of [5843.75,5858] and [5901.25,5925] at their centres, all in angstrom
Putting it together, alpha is -0.05 mag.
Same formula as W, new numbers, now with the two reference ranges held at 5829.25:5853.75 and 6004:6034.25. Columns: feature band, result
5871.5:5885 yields 0.09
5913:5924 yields 0.07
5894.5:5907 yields 0.13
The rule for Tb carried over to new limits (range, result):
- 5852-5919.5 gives 13.47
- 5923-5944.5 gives 14.29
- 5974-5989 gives 13.46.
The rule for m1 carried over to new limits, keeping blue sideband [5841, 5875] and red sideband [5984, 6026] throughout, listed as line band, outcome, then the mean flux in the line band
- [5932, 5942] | -0.66 angstrom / 16.7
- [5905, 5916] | 0.27 angstrom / 15.4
